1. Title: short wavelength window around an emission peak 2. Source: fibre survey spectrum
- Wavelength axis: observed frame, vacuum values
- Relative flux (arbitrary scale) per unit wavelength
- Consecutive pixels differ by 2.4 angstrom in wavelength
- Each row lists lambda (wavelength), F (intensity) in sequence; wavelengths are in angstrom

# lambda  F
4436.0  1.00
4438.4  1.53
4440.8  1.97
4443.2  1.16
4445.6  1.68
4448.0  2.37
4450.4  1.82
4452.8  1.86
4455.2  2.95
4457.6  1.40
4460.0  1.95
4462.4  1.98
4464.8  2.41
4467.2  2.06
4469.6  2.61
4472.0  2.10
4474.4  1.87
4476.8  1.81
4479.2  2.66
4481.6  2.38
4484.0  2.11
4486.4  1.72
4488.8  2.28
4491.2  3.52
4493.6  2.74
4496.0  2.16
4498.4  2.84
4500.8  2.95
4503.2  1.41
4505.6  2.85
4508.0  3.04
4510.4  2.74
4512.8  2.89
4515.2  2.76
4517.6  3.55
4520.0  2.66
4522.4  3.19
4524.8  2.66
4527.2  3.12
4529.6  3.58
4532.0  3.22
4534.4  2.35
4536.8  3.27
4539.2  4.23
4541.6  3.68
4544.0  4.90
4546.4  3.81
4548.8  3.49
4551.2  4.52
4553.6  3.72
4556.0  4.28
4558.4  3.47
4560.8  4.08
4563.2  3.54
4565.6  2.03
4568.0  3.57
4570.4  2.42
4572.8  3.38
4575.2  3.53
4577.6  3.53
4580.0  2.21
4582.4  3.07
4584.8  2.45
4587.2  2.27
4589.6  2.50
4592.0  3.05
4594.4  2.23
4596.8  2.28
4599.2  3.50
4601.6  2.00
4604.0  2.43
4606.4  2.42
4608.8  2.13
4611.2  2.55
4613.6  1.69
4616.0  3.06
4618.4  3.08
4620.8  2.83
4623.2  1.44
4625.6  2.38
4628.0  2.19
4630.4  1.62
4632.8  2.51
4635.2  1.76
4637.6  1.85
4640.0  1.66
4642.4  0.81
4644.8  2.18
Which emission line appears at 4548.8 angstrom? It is C III] 1909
